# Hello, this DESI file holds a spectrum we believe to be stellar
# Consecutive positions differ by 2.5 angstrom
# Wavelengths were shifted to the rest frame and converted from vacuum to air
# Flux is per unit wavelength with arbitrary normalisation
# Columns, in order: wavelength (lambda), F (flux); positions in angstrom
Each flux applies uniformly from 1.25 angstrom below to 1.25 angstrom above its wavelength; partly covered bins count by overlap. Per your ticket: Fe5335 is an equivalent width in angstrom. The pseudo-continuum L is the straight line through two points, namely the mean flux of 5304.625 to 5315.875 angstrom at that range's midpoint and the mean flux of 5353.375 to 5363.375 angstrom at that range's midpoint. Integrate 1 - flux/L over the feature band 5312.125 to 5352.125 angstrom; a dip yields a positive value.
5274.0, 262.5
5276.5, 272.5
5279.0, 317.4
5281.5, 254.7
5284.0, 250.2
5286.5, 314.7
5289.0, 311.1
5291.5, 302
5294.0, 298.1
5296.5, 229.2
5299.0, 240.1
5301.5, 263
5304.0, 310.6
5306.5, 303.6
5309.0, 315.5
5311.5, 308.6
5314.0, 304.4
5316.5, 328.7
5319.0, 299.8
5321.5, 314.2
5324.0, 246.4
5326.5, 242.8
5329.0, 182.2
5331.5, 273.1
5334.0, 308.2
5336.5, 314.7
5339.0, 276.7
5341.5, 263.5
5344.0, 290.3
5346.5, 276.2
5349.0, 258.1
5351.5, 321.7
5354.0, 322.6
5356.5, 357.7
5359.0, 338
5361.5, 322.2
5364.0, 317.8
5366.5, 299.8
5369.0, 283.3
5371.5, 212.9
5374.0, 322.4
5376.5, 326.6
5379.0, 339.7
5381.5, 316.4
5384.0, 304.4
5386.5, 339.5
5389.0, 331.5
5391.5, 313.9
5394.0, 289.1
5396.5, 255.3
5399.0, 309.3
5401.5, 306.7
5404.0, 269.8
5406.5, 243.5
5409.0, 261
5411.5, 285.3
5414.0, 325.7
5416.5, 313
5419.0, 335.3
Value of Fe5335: 4.9 angstrom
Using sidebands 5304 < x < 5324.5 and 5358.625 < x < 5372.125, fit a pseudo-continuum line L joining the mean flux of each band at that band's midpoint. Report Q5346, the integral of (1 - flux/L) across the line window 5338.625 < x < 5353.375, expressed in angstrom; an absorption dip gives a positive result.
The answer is 0.8 angstrom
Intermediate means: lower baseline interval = 305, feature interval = 283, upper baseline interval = 297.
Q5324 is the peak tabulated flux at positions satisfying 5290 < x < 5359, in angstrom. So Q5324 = 357.7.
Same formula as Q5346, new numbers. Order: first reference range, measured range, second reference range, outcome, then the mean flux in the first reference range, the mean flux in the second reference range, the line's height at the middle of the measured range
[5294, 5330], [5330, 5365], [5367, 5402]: -1.3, 279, 303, 291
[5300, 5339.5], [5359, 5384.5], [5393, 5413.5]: -2.2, 287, 279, 282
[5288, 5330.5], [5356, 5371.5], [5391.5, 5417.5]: -1.3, 282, 287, 285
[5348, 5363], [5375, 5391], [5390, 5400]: -1.3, 321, 292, 301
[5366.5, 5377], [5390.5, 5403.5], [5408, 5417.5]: 0.0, 285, 297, 292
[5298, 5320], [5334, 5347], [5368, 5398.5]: 0.6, 298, 303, 300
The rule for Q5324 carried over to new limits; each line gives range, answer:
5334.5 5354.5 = 322.6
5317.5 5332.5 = 314.2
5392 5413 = 309.3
